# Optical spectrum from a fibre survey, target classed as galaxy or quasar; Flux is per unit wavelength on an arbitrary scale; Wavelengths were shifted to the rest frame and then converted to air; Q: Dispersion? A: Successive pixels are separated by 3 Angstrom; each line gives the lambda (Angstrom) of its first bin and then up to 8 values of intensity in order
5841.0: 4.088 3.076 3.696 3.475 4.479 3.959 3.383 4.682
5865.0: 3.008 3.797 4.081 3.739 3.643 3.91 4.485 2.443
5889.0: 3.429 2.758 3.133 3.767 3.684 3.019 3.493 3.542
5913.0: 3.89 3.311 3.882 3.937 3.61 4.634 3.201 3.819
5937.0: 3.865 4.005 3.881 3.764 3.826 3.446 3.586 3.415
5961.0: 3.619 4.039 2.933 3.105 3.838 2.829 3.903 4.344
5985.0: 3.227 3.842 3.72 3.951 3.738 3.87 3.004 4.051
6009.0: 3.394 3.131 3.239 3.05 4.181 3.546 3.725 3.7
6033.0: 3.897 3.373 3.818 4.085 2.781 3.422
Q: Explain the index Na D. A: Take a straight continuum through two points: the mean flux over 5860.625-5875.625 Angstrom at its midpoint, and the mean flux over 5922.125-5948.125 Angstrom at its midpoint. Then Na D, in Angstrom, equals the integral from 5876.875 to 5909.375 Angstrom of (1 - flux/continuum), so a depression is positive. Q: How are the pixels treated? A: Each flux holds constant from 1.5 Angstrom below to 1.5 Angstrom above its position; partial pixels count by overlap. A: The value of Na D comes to 3.6 Angstrom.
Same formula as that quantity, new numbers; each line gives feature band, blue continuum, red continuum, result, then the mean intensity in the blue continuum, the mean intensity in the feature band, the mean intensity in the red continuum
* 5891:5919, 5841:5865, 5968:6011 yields 2.1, 3.79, 3.44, 3.62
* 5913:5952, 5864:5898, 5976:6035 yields -2.6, 3.51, 3.8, 3.64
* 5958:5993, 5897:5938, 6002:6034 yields 0.2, 3.69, 3.58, 3.54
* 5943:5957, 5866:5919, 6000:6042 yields -0.4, 3.54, 3.67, 3.58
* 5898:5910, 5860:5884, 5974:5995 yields 1.2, 3.9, 3.46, 3.69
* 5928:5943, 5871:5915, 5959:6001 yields -1.1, 3.51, 3.83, 3.63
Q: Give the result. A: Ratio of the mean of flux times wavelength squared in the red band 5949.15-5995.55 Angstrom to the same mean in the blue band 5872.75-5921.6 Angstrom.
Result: 1.05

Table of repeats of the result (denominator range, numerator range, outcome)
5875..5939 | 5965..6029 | 1.02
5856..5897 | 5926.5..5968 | 1.06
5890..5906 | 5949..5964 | 1.12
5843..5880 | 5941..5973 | 0.98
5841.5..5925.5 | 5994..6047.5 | 1.03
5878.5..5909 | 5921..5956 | 1.13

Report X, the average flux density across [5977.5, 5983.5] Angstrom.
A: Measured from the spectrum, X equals 4.12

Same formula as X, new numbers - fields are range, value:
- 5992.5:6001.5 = 3.85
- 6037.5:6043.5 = 3.95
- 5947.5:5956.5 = 3.62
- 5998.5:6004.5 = 3.44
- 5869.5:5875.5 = 3.91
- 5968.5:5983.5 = 3.6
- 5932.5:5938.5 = 3.84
